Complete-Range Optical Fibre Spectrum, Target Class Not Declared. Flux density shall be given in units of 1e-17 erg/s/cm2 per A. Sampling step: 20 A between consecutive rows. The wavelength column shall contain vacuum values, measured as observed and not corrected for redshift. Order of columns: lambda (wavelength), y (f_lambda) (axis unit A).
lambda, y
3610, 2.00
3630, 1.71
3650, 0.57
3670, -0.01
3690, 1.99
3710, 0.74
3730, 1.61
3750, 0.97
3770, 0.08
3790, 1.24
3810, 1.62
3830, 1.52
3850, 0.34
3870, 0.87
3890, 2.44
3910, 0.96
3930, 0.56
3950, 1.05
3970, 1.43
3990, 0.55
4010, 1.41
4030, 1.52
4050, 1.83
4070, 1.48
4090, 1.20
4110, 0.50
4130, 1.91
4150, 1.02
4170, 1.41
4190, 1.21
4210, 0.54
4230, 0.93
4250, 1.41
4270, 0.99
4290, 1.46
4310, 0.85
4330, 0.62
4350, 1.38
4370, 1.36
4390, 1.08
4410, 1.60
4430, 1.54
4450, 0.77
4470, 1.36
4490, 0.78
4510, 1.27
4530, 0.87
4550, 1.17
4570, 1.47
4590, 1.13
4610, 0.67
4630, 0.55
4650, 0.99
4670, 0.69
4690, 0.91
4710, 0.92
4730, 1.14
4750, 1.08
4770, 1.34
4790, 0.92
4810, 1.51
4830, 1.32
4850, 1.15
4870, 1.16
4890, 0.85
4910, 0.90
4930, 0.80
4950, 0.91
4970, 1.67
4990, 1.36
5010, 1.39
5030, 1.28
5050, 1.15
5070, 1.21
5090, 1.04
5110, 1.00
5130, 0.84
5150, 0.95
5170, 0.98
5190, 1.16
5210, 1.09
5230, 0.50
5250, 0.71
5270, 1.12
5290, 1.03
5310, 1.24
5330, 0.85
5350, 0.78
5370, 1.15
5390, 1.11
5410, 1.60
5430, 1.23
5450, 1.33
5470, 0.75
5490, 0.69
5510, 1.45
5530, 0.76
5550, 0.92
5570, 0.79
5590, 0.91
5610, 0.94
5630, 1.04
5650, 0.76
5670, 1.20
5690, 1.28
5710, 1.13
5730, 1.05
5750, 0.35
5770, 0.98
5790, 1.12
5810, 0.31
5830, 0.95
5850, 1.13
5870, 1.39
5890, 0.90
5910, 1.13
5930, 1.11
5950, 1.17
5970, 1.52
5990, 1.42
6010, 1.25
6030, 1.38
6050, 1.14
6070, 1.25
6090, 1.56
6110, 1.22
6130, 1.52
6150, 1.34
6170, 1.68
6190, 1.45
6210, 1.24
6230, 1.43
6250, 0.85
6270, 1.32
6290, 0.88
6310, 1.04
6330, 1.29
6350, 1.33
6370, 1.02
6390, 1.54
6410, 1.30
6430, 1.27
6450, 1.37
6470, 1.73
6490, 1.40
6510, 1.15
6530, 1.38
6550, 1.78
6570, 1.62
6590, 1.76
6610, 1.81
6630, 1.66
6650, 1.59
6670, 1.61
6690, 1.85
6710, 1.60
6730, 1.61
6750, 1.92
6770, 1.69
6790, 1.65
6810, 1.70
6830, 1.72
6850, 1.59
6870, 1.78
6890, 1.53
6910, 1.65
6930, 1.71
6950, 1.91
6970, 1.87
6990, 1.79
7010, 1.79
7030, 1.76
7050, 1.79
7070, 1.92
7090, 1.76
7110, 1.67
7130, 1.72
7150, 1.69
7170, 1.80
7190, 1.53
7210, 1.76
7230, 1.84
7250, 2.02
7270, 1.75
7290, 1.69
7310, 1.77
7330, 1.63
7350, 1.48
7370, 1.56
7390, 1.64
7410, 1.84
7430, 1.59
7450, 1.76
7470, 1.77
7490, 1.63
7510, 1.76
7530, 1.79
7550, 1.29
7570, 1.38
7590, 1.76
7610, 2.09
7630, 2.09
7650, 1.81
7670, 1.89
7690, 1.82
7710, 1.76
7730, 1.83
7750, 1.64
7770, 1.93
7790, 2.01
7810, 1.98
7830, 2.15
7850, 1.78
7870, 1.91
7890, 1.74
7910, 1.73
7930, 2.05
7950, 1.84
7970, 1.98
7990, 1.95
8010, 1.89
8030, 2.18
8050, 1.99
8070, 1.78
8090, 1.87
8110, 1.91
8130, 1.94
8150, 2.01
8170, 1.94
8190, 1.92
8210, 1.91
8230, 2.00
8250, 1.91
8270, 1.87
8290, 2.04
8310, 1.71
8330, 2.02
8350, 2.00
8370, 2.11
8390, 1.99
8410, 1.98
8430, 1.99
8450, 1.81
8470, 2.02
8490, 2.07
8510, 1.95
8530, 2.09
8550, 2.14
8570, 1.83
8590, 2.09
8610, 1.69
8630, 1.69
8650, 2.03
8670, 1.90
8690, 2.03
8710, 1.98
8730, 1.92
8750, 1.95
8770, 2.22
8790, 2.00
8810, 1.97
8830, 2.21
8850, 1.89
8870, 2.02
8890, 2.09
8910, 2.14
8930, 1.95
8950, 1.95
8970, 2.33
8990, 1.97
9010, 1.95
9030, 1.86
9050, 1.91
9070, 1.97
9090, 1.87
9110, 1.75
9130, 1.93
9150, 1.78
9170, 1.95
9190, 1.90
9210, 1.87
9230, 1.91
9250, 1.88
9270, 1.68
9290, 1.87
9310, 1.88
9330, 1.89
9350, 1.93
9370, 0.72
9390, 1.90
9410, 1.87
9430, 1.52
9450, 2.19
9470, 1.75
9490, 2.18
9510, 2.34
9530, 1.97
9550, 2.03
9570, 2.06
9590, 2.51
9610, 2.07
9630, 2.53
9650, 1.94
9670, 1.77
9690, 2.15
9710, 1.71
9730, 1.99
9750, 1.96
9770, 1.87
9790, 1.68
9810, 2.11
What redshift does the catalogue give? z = 0.46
